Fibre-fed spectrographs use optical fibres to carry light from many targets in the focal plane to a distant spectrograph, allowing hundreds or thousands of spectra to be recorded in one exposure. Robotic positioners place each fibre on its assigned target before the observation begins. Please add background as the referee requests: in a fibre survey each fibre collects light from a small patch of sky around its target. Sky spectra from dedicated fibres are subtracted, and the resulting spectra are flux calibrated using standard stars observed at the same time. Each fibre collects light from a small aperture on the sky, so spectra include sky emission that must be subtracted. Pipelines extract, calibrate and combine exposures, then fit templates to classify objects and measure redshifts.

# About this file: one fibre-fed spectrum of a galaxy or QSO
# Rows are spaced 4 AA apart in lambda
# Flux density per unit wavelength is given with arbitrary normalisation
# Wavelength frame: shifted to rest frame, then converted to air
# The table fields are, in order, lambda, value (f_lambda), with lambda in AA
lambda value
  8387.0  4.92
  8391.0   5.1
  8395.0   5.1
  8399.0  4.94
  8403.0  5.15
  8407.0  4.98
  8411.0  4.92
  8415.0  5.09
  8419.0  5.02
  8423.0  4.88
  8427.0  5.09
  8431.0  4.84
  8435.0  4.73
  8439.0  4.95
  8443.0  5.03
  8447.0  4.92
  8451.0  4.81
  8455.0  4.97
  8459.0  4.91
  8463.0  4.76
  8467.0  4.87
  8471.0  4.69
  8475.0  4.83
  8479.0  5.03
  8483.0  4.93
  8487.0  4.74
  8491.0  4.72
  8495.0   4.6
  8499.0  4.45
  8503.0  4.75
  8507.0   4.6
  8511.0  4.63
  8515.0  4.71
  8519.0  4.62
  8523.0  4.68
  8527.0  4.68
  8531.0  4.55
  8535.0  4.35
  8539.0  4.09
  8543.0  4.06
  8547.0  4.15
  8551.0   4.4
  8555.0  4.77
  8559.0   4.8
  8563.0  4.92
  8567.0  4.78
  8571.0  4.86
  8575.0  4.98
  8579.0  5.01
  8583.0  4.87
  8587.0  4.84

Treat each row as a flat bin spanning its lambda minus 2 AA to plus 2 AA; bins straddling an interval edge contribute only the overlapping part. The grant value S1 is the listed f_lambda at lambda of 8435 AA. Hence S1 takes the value 4.73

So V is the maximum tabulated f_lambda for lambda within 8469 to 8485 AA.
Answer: 5.03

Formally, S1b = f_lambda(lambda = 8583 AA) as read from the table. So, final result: 4.87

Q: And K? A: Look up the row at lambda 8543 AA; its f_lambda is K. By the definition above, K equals 4.06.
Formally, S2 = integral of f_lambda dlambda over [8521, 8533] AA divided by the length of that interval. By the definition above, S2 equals 4.64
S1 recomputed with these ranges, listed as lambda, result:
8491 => 4.72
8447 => 4.92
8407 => 4.98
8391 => 5.1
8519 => 4.62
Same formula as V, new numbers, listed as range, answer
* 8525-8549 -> 4.68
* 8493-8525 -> 4.75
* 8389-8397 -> 5.1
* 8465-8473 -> 4.87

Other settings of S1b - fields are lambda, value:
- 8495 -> 4.6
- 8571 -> 4.86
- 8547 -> 4.15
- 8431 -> 4.84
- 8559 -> 4.8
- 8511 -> 4.63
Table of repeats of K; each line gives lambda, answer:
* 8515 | 4.71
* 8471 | 4.69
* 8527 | 4.68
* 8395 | 5.1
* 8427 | 5.09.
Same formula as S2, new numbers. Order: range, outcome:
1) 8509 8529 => 4.66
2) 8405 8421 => 5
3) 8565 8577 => 4.87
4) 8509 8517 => 4.67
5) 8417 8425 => 4.95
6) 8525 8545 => 4.35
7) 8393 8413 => 5.02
